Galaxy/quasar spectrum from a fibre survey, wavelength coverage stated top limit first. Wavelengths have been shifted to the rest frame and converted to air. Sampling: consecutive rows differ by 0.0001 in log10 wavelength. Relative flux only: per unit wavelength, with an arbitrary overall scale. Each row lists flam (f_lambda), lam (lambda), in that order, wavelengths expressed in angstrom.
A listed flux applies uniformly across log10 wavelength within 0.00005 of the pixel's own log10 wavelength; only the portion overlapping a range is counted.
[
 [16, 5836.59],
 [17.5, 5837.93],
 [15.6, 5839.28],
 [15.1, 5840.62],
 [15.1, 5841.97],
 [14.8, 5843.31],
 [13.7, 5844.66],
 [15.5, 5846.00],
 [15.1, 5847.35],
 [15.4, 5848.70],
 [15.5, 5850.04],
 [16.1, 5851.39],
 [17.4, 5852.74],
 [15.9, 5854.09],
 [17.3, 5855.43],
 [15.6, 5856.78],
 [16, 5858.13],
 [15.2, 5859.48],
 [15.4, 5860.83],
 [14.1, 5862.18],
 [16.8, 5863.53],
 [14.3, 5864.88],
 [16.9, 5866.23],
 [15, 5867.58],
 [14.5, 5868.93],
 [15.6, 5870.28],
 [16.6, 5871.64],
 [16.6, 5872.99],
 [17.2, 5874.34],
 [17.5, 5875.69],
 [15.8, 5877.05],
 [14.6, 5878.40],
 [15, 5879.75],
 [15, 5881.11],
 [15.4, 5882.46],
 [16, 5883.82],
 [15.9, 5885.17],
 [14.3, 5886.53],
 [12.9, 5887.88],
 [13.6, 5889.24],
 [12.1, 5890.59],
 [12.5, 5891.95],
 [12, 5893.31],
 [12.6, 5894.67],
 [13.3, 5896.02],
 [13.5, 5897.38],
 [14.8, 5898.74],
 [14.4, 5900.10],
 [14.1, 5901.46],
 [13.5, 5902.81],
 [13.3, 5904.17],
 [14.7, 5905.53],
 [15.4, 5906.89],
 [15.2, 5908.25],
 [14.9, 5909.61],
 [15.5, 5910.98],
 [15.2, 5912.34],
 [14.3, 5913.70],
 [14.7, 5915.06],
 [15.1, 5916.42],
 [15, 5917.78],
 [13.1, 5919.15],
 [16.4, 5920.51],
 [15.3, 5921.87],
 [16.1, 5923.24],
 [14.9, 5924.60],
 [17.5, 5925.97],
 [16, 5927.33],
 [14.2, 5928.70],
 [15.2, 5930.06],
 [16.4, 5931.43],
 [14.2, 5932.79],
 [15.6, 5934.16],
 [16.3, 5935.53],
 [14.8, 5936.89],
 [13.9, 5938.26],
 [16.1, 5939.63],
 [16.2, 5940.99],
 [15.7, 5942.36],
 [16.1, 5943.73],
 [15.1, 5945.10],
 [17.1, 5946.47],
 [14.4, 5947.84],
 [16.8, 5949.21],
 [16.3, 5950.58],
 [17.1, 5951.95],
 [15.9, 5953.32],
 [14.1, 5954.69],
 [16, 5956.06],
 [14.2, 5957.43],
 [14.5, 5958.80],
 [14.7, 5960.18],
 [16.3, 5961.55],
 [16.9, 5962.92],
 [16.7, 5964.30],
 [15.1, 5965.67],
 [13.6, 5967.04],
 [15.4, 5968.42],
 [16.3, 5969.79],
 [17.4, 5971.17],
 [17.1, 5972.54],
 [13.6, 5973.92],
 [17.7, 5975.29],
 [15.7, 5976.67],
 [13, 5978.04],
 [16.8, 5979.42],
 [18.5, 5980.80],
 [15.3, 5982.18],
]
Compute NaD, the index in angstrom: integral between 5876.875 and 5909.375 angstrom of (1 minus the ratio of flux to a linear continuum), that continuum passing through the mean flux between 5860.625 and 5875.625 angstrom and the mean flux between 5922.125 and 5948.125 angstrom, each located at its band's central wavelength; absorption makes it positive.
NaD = 3.3 angstrom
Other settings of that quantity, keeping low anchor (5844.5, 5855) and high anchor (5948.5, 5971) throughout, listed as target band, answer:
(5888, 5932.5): 3.3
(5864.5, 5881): -0.1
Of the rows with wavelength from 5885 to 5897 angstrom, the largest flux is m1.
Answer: 15.9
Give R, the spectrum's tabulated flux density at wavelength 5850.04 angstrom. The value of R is 15.5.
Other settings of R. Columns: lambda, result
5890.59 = 12.1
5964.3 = 16.7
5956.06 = 16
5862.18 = 14.1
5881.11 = 15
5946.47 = 17.1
